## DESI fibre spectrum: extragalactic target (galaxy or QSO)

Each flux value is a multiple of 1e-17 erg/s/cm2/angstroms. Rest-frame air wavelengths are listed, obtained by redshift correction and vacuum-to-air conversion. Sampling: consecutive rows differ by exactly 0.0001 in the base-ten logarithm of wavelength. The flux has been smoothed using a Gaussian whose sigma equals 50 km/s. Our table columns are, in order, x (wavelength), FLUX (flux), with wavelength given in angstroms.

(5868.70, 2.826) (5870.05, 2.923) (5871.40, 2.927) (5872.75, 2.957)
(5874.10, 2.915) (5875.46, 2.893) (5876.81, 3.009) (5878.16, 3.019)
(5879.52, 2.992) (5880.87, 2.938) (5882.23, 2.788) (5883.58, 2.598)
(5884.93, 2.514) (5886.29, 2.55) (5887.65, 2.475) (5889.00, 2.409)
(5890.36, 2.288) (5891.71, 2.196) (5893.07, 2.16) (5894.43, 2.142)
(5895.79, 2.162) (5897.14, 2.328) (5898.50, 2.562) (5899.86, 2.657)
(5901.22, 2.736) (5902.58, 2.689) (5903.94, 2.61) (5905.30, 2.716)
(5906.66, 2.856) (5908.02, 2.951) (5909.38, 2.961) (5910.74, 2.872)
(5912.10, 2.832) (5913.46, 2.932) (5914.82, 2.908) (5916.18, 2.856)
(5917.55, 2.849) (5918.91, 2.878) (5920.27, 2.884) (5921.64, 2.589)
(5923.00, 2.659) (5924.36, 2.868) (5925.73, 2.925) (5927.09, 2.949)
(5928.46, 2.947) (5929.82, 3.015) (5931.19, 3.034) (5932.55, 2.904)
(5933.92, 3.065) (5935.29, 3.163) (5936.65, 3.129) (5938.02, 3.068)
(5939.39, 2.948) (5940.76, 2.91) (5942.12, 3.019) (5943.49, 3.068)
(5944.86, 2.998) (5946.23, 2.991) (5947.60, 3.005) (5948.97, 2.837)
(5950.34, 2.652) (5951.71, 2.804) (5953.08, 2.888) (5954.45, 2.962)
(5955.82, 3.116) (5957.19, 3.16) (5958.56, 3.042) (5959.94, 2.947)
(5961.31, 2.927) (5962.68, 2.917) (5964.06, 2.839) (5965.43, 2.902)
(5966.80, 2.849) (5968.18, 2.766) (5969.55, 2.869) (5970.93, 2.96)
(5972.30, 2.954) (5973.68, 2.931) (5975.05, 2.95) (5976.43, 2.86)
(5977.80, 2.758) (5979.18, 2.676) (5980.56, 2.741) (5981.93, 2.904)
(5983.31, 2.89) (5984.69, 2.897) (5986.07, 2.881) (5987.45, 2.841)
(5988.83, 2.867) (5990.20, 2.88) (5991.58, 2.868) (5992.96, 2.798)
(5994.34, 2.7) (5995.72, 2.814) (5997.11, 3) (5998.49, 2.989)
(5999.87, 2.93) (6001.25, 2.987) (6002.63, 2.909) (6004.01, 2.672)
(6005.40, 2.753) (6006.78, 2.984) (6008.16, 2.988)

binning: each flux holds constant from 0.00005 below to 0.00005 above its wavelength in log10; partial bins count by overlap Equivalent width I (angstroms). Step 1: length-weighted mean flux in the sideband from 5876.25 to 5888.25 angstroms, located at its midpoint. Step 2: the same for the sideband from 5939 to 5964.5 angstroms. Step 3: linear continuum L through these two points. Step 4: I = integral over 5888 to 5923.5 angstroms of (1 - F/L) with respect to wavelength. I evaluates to 2.4 angstroms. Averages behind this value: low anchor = 2.76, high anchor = 2.95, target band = 2.64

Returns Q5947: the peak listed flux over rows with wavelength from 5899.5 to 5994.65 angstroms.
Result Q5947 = 3.163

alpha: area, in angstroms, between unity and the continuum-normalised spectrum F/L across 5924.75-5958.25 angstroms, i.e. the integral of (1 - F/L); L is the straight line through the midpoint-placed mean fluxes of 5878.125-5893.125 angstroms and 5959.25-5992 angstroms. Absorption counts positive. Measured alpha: -2.7 angstroms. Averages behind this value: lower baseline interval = 2.57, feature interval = 2.98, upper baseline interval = 2.87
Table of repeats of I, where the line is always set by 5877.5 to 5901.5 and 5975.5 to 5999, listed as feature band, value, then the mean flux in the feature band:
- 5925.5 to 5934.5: -1.09 angstroms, 2.98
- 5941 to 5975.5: -2.32 angstroms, 2.93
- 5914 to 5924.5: -0.76 angstroms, 2.81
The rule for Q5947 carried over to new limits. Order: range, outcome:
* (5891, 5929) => 2.961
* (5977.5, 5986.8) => 2.904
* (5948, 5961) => 3.16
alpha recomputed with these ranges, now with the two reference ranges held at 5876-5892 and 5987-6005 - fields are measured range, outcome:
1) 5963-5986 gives -0.29 angstroms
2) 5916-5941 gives -1.71 angstroms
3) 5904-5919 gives -0.84 angstroms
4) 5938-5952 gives -0.82 angstroms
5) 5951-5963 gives -0.78 angstroms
